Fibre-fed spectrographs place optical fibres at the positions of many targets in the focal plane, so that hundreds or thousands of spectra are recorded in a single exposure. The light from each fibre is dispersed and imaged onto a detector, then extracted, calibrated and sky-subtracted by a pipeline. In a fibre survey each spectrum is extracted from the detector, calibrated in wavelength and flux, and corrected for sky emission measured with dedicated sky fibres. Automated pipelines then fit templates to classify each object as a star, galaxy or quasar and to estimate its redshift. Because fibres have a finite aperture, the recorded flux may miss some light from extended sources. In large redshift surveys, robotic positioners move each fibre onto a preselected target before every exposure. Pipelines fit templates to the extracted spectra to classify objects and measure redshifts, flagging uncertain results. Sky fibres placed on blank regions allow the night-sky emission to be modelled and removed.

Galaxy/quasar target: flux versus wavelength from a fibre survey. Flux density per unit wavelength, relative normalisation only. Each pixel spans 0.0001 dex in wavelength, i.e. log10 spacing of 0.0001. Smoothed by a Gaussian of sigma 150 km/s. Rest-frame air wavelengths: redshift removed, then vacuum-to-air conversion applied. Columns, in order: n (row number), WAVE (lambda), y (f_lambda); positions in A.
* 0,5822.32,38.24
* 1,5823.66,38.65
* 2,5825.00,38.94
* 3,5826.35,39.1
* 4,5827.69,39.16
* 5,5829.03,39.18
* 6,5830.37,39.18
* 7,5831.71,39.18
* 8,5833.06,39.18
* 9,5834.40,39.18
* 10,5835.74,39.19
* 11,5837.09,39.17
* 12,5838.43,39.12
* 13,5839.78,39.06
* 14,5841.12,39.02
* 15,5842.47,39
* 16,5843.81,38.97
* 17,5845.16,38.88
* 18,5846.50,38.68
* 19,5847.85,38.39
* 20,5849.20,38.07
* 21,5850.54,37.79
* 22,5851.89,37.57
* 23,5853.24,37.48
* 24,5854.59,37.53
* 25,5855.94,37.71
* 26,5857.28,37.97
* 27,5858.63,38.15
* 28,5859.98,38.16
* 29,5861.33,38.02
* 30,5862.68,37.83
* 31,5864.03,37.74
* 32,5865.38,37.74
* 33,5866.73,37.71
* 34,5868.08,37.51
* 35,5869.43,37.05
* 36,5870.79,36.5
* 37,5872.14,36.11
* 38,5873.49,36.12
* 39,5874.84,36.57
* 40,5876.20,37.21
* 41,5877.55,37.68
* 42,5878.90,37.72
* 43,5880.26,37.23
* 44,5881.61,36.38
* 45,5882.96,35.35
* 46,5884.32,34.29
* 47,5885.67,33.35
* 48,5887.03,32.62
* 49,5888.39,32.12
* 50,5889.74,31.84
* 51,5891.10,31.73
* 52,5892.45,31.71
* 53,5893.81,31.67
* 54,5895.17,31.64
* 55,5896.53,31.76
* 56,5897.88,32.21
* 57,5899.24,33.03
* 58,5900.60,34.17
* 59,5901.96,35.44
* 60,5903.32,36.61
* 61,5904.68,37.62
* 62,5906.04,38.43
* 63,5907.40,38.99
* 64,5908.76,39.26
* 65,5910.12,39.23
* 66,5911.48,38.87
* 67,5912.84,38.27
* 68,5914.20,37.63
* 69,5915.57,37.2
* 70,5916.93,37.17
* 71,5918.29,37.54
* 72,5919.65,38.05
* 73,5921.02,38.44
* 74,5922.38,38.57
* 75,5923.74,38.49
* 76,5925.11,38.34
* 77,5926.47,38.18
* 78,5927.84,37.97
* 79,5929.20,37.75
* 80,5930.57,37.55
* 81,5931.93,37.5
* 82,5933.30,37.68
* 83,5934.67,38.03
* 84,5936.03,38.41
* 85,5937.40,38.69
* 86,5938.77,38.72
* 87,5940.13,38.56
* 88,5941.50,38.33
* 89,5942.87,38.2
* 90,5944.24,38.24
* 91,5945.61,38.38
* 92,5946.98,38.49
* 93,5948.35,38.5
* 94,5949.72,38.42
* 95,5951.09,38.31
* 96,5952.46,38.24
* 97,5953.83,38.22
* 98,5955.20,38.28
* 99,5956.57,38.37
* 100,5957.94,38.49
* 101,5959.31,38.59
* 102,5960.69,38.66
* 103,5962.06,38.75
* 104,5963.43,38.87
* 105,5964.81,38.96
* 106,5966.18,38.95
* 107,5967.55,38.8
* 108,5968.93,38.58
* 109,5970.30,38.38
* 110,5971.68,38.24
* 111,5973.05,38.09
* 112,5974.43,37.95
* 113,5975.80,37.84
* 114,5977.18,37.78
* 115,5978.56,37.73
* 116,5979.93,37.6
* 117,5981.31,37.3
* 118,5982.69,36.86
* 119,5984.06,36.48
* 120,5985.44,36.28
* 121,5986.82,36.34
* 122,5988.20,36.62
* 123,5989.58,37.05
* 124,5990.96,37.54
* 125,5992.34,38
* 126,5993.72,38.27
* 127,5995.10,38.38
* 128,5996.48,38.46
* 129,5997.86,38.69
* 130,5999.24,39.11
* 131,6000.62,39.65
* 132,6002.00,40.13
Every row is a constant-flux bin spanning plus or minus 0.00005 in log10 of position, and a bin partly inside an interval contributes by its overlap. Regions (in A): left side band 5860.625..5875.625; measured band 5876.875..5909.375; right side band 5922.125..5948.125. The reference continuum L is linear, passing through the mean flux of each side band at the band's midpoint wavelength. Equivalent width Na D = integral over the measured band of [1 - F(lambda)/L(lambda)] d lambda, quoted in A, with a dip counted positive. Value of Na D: 2.5 A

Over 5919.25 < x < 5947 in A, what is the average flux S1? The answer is 38.2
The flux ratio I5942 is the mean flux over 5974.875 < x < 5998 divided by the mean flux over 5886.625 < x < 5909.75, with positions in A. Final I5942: 1.09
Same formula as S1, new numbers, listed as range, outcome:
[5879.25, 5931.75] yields 36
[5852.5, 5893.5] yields 36.1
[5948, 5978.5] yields 38.4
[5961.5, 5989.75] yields 37.8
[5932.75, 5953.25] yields 38.3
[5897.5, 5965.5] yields 37.9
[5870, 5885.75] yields 36.3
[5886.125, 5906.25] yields 33.4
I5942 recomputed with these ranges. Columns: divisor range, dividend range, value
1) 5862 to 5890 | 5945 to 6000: 1.05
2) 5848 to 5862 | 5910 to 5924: 1.01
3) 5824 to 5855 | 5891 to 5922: 0.93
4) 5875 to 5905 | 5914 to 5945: 1.11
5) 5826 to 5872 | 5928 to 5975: 1.00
